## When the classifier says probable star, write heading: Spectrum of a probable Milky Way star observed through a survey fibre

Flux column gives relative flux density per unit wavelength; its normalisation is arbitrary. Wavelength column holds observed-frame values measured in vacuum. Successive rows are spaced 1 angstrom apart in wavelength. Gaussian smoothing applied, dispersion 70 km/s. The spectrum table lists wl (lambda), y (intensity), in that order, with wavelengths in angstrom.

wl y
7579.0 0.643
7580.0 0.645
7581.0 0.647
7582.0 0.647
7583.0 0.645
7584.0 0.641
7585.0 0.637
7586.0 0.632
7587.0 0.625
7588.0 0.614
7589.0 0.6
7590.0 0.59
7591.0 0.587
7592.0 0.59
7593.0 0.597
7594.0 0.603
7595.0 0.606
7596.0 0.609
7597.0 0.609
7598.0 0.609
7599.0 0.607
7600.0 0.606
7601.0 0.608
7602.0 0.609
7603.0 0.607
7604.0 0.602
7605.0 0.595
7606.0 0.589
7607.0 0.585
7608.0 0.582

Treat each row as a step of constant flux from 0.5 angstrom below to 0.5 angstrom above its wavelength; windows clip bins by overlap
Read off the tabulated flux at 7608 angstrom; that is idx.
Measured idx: 0.582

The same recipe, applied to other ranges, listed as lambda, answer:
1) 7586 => 0.632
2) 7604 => 0.602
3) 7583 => 0.645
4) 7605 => 0.595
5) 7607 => 0.585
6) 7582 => 0.647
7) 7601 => 0.608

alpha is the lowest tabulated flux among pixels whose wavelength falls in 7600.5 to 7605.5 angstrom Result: 0.595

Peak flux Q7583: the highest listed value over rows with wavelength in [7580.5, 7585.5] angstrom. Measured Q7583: 0.647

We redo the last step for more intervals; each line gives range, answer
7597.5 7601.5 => 0.609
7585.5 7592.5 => 0.632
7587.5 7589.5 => 0.614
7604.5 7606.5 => 0.595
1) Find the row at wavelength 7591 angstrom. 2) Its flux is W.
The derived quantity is 0.587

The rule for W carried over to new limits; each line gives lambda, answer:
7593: 0.597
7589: 0.6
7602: 0.609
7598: 0.609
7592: 0.59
